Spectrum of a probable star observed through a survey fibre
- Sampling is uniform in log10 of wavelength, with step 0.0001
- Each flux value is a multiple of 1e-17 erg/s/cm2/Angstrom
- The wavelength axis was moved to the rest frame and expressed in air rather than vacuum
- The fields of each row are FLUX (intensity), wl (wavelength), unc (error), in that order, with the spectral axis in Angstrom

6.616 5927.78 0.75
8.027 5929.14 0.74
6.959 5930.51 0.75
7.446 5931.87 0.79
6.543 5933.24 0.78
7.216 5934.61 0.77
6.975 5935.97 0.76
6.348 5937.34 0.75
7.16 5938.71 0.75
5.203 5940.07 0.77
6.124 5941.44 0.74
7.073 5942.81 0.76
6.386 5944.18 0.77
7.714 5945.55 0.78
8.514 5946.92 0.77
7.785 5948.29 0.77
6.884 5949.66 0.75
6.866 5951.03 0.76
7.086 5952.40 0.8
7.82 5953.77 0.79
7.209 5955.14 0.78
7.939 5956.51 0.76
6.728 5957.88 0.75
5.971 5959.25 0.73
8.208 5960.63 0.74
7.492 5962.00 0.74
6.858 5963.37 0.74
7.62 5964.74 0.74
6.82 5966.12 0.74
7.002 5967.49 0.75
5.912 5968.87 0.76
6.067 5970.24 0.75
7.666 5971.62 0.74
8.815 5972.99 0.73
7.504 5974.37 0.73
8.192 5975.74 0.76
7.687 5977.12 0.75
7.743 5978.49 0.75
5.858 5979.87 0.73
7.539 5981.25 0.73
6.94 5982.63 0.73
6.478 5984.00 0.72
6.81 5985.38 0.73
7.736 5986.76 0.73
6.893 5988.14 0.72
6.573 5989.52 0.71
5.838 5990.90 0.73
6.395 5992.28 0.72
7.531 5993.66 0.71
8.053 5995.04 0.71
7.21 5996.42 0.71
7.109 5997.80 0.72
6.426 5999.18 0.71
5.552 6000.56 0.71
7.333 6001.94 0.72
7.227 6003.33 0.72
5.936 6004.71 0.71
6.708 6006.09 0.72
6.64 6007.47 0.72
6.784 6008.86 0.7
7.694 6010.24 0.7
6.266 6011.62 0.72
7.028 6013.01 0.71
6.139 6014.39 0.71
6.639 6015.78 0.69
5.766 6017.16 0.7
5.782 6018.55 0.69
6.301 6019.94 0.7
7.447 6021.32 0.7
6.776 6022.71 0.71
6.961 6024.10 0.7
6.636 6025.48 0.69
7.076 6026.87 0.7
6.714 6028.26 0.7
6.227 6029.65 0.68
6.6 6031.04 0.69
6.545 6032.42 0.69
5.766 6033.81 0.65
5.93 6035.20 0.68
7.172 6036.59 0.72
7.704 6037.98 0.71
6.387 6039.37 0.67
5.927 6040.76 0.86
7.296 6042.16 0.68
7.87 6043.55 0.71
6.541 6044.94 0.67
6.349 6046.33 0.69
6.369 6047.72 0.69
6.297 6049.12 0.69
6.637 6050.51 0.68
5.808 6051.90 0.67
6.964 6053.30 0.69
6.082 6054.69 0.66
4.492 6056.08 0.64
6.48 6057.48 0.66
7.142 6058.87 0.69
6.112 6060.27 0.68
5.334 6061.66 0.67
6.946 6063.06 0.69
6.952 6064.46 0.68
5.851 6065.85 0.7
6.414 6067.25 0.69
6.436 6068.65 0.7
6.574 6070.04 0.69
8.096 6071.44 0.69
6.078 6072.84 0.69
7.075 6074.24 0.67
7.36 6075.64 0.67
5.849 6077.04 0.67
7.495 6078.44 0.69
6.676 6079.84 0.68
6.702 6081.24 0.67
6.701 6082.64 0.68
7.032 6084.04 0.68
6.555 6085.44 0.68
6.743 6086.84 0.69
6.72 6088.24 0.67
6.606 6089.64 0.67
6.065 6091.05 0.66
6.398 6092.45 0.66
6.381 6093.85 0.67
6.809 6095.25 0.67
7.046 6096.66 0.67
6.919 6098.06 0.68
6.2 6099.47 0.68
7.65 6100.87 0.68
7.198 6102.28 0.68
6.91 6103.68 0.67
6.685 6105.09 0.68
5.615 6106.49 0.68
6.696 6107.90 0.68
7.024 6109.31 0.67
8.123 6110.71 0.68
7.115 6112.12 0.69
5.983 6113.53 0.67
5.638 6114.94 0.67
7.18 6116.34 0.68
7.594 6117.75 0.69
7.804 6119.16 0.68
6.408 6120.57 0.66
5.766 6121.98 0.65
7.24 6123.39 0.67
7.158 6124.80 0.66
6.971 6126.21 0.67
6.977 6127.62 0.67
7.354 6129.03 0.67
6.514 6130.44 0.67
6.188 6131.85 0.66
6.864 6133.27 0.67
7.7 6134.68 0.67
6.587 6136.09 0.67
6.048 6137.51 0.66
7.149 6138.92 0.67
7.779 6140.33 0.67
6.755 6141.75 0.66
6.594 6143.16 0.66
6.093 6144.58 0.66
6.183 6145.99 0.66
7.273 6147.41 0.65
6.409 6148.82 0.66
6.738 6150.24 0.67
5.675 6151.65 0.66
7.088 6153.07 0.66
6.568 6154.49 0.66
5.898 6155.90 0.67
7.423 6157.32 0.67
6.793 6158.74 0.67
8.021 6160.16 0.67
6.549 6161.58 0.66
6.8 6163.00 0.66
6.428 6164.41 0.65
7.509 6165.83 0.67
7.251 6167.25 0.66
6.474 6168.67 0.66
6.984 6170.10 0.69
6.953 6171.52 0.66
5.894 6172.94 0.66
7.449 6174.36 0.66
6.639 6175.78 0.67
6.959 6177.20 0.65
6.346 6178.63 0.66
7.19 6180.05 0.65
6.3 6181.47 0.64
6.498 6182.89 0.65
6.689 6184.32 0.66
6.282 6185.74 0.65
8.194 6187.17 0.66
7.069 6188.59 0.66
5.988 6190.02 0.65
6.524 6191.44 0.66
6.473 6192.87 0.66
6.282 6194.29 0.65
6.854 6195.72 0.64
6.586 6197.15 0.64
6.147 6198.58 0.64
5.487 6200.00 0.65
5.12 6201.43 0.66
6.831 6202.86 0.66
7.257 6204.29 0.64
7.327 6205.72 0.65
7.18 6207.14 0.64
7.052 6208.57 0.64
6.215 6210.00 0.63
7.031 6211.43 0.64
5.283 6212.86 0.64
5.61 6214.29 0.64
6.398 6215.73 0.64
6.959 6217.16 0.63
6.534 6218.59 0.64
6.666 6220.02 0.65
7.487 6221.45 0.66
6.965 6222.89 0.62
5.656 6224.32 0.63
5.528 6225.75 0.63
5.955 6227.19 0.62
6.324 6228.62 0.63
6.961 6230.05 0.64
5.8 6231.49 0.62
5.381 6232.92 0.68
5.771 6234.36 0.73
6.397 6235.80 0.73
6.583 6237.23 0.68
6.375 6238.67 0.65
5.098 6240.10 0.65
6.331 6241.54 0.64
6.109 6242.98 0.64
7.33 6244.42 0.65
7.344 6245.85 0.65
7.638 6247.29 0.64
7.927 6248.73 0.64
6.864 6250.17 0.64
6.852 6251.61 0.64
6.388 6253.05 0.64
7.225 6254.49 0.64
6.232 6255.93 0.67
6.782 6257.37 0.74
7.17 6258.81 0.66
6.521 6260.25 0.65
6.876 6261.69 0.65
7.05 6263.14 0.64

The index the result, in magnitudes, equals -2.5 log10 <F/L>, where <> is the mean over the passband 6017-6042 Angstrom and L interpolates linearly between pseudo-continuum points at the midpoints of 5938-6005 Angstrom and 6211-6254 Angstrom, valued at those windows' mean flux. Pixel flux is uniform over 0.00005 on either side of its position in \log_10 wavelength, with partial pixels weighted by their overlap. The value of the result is 0.06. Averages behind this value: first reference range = 7.06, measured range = 6.57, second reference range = 6.45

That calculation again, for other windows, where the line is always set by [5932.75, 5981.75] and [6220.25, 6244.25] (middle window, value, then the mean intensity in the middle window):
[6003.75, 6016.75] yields 0.05 mag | 6.65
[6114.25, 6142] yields -0.05 mag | 6.89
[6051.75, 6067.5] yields 0.09 mag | 6.22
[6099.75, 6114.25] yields -0.04 mag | 6.88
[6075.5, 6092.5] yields 0.00 mag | 6.67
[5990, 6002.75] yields 0.03 mag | 6.83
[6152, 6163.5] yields -0.06 mag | 6.85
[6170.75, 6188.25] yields -0.07 mag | 6.79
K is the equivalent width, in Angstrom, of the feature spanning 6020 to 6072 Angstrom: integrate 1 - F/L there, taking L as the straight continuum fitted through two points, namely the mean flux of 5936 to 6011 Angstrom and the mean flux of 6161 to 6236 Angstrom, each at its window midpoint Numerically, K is 2.4 Angstrom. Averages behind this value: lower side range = 7.03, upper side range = 6.54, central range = 6.56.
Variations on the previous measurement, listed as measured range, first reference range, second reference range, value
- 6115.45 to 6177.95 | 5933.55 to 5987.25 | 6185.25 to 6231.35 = -1.66 Angstrom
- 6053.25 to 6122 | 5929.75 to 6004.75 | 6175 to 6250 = 1.29 Angstrom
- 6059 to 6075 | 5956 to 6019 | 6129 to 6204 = 0.62 Angstrom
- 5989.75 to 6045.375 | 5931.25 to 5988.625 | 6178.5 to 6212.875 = 2.32 Angstrom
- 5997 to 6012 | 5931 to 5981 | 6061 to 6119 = 0.58 Angstrom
